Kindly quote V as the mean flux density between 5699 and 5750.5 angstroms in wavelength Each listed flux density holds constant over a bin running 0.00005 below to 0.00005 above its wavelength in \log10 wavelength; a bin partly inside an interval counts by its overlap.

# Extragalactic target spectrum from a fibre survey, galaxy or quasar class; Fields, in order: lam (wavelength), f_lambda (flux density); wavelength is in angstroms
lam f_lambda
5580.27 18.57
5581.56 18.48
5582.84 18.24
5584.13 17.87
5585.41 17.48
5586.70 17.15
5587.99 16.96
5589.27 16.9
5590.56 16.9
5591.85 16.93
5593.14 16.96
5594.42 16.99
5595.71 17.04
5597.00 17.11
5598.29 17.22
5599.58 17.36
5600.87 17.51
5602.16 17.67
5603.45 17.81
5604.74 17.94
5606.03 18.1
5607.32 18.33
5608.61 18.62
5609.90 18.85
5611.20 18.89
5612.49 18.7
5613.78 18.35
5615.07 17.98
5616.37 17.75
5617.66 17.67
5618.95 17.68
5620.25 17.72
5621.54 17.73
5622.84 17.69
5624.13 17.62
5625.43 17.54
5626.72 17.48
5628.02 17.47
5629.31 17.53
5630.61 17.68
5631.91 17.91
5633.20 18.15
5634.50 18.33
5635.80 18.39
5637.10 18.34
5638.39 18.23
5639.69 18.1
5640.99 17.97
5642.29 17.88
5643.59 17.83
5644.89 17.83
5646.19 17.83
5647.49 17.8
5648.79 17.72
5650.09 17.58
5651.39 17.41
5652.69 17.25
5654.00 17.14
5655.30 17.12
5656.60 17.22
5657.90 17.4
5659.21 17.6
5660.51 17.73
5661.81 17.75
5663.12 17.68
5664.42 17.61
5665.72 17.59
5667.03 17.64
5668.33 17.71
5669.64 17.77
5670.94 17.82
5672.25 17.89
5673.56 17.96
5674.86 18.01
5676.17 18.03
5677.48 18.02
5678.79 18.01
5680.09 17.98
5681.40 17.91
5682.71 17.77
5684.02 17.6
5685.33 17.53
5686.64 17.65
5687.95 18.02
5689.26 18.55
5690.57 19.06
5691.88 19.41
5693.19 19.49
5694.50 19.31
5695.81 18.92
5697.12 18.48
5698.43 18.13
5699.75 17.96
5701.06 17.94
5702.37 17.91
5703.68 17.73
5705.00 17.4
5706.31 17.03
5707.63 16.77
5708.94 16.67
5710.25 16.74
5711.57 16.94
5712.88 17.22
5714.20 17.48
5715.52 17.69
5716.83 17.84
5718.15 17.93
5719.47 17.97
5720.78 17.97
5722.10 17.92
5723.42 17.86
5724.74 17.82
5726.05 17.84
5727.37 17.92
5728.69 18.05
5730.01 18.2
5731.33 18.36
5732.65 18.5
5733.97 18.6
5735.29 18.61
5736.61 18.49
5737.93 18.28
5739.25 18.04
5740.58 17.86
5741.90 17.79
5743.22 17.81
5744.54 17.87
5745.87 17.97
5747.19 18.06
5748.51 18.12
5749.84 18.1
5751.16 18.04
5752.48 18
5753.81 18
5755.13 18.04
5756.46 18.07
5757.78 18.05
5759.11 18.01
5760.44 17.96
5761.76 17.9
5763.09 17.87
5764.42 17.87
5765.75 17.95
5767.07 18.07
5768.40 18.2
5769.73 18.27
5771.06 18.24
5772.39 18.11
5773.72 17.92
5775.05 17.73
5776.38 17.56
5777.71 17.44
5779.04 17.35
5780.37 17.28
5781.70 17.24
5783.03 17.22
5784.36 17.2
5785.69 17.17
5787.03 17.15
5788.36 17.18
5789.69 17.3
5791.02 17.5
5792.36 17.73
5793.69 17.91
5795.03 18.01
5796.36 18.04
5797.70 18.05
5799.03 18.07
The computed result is 17.8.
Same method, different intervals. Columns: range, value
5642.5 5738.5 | 17.9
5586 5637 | 17.7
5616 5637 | 17.8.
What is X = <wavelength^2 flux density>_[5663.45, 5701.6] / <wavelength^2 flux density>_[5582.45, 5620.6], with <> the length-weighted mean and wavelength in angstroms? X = 1.1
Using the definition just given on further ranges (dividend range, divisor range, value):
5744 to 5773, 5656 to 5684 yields 1.05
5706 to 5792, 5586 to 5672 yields 1.05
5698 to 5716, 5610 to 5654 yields 1.00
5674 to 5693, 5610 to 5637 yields 1.03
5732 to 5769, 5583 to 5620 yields 1.08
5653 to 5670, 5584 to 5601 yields 1.05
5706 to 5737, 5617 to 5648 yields 1.03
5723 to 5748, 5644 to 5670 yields 1.06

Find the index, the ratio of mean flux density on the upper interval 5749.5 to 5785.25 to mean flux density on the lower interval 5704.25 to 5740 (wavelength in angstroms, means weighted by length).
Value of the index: 1.0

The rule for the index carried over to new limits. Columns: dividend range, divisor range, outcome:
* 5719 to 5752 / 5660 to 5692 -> 1.01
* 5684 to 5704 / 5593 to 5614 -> 1.03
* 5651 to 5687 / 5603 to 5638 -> 0.98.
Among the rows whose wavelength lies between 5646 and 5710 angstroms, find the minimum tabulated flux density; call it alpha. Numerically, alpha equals 16.67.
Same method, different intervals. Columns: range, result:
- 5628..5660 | 17.12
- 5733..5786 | 17.17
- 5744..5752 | 17.87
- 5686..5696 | 17.65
